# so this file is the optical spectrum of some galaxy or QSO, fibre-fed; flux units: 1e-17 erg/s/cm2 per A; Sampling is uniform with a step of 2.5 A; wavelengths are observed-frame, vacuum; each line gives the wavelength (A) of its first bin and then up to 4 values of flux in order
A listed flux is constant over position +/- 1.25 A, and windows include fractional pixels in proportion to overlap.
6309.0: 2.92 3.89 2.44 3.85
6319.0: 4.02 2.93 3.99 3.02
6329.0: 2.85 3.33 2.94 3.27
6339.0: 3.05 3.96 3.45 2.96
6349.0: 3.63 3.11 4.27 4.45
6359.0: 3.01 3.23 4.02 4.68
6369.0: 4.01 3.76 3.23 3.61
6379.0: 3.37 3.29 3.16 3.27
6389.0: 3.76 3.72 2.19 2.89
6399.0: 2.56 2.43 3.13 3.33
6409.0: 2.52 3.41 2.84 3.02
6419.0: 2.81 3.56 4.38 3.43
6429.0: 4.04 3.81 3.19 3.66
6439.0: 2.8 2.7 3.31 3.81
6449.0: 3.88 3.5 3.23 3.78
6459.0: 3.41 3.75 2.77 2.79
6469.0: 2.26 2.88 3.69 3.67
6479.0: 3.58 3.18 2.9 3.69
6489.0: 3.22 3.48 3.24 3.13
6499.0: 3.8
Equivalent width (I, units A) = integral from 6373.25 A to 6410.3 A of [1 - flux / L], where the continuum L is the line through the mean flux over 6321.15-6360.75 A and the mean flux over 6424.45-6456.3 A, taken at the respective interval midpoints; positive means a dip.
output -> 3.7 A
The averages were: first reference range 3.4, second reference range 3.48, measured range 3.1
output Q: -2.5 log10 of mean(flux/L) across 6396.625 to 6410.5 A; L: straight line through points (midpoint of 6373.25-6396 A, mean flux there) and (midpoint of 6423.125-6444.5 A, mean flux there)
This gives 0.19 mag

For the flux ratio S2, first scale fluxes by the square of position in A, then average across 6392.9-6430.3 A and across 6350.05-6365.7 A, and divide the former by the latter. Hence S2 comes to 0.9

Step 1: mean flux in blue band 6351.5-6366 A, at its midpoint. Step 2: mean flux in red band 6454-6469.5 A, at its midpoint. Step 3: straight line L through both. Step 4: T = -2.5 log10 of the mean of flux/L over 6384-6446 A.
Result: 0.08 mag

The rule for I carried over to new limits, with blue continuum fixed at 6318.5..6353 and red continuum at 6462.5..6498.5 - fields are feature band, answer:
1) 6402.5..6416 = 0.9 A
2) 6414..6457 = -2.8 A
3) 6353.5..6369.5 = -3.1 A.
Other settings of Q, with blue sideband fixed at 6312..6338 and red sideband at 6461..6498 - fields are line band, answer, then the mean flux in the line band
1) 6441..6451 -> -0.08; 3.49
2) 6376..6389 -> -0.04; 3.36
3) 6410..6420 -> 0.08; 3.01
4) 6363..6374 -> -0.23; 4.02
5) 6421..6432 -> -0.19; 3.87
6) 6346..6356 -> -0.11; 3.6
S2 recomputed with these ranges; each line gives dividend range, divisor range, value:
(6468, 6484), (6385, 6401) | 1.08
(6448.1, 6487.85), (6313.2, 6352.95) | 1.04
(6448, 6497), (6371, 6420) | 1.09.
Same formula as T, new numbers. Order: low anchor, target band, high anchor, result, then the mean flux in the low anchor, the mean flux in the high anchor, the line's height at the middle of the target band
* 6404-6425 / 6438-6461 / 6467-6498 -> -0.06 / 3.21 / 3.24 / 3.23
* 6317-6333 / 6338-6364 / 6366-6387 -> -0.02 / 3.37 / 3.57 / 3.47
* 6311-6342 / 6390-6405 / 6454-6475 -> 0.15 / 3.32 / 3.16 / 3.24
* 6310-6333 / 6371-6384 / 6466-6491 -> -0.03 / 3.36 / 3.21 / 3.3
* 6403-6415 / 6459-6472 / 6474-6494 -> 0.13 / 3.05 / 3.4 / 3.31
